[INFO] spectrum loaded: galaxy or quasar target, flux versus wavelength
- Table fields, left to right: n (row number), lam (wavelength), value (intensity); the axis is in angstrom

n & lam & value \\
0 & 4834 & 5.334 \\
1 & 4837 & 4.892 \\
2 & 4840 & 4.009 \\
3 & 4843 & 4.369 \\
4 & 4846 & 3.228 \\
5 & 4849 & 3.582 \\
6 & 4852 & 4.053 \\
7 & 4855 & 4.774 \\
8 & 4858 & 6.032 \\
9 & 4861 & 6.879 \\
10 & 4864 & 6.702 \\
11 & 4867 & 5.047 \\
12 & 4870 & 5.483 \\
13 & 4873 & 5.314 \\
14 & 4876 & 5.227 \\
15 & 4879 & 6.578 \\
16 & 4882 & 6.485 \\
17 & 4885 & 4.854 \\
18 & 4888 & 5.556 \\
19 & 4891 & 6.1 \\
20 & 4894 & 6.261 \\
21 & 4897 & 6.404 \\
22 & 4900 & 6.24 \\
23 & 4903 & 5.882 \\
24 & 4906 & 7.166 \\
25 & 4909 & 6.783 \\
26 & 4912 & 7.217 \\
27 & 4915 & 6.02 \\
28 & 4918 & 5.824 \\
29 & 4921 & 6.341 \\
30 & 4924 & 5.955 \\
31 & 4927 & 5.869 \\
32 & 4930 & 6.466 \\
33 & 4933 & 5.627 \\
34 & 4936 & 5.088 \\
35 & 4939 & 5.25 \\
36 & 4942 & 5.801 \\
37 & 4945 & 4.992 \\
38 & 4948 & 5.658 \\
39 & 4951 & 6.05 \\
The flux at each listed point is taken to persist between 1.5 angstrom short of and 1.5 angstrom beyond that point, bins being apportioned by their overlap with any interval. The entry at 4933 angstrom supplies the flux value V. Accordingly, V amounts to 5.627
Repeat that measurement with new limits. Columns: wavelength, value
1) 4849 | 3.582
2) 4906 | 7.166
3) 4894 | 6.261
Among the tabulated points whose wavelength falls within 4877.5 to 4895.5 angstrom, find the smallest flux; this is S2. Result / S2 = 4.854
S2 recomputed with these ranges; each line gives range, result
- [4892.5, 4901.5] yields 6.24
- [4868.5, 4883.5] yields 5.227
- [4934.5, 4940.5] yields 5.088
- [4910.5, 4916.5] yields 6.02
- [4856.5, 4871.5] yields 5.047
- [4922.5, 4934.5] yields 5.627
